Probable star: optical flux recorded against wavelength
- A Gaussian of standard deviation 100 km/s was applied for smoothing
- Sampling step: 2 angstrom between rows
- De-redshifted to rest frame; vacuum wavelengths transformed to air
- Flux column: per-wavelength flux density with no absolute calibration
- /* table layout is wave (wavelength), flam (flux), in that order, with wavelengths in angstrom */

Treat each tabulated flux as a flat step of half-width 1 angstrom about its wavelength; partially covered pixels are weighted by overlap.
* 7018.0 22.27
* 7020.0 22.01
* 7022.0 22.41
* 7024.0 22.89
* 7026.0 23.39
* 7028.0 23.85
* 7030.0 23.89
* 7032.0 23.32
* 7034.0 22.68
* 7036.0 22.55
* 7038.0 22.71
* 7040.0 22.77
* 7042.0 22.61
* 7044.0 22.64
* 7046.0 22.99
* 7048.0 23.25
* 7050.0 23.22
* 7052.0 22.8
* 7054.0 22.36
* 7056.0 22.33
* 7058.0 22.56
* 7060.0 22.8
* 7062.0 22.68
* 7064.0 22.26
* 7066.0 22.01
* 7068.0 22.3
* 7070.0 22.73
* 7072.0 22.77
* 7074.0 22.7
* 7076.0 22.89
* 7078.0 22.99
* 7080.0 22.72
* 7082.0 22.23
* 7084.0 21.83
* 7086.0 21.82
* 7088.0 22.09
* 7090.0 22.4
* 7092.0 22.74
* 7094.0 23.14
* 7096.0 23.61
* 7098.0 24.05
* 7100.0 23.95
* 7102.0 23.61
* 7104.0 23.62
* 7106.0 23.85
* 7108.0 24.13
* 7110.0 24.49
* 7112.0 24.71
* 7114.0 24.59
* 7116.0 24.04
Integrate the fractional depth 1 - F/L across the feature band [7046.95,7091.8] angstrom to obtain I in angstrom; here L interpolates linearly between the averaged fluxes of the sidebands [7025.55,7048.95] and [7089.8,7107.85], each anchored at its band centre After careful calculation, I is 1.5 angstrom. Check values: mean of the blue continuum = 23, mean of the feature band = 22.5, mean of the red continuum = 23.5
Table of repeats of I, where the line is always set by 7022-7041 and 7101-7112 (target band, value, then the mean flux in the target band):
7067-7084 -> 0.7 angstrom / 22.6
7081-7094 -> 0.8 angstrom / 22.3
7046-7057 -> 0.2 angstrom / 22.8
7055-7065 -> 0.4 angstrom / 22.5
